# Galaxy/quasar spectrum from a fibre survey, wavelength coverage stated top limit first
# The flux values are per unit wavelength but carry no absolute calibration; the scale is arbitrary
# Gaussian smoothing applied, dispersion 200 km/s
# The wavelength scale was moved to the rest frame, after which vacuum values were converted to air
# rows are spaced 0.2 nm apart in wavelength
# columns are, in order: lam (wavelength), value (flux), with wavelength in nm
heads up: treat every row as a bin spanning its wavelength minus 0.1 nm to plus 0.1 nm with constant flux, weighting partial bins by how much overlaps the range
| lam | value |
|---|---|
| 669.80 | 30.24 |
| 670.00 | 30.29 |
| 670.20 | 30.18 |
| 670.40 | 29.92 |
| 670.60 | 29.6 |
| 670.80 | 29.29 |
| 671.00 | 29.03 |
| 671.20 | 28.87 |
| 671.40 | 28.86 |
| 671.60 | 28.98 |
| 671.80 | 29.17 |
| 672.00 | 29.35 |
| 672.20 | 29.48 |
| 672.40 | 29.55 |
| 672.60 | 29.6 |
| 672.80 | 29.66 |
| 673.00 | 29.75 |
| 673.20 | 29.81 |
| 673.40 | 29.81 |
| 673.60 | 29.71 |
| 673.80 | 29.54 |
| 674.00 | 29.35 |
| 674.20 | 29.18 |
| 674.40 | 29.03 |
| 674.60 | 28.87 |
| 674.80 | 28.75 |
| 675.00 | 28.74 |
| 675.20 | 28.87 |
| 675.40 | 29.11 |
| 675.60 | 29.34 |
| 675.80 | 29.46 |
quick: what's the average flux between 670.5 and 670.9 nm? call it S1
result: 29.4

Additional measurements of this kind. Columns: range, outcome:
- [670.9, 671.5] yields 28.9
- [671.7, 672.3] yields 29.3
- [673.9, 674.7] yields 29.1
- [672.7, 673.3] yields 29.7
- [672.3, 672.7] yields 29.6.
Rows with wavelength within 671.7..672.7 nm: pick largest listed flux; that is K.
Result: 29.6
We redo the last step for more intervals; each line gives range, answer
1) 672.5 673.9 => 29.81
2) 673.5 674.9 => 29.71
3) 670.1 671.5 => 30.18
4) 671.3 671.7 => 28.98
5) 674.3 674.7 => 29.03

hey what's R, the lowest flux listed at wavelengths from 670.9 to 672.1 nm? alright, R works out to 28.86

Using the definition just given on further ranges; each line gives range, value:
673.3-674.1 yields 29.35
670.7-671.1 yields 29.03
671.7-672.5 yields 29.17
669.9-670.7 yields 29.6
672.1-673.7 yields 29.48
